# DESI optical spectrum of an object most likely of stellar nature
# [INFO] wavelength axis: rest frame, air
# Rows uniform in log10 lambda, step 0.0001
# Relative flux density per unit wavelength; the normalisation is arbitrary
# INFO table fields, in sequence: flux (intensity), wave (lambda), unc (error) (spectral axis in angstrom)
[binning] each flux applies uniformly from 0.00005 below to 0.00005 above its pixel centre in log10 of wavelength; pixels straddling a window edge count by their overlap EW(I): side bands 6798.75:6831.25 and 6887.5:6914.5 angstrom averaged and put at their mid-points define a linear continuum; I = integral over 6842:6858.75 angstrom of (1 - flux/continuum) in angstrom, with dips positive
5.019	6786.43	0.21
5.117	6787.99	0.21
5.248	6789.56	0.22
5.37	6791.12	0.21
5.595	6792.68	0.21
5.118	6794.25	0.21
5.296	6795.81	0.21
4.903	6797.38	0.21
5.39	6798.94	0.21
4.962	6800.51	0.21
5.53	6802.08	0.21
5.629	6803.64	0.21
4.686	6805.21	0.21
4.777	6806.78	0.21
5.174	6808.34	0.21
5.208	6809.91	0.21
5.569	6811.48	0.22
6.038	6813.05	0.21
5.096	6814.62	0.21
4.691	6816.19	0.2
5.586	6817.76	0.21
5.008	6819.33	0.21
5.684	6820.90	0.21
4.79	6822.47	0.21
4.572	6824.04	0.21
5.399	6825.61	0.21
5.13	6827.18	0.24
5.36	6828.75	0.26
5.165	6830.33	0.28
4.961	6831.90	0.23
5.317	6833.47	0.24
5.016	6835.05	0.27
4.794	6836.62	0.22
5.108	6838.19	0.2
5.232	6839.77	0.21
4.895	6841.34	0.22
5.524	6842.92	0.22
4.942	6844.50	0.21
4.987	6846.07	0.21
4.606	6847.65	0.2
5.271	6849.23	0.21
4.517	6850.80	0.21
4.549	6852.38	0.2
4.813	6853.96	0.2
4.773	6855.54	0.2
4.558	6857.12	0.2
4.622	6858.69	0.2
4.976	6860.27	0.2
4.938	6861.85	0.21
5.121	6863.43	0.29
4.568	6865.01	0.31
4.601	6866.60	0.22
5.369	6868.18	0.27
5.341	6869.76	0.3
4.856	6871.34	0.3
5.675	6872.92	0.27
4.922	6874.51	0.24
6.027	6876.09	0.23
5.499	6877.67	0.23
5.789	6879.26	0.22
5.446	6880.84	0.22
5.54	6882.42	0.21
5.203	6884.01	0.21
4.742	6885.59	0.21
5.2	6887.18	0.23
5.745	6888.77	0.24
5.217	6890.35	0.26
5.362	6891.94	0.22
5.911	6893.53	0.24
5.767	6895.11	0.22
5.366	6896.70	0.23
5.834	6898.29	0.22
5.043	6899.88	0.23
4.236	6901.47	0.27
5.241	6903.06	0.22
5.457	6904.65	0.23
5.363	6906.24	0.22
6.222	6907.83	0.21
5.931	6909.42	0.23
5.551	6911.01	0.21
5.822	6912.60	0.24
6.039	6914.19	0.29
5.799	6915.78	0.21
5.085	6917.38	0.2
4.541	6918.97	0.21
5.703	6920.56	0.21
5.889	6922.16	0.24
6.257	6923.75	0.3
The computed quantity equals 1.5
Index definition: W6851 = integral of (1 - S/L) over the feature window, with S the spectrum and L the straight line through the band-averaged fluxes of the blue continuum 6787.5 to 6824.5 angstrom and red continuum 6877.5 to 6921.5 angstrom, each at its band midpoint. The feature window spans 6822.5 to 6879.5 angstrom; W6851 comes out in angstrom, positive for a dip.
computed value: 3.1 angstrom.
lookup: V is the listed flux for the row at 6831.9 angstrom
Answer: 4.961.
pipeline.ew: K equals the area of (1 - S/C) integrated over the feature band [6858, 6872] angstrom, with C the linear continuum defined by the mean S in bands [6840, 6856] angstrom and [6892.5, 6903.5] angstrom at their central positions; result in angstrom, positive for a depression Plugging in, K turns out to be 0.3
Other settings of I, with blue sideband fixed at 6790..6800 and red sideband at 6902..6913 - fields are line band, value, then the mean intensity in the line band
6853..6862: 1.2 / 4.77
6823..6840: 0.9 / 5.09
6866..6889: 0.8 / 5.33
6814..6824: 0.5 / 5.1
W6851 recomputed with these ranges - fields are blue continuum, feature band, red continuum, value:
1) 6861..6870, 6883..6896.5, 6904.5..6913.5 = 0.0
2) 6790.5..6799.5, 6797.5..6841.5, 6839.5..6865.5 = -0.6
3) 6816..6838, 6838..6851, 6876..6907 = 0.4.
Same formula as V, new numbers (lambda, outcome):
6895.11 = 5.767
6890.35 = 5.217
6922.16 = 5.889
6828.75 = 5.36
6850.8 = 4.517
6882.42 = 5.54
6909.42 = 5.931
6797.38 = 4.903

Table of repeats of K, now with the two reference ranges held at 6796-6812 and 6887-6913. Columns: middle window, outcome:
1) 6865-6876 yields 0.5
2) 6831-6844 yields 0.5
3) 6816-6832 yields 0.3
